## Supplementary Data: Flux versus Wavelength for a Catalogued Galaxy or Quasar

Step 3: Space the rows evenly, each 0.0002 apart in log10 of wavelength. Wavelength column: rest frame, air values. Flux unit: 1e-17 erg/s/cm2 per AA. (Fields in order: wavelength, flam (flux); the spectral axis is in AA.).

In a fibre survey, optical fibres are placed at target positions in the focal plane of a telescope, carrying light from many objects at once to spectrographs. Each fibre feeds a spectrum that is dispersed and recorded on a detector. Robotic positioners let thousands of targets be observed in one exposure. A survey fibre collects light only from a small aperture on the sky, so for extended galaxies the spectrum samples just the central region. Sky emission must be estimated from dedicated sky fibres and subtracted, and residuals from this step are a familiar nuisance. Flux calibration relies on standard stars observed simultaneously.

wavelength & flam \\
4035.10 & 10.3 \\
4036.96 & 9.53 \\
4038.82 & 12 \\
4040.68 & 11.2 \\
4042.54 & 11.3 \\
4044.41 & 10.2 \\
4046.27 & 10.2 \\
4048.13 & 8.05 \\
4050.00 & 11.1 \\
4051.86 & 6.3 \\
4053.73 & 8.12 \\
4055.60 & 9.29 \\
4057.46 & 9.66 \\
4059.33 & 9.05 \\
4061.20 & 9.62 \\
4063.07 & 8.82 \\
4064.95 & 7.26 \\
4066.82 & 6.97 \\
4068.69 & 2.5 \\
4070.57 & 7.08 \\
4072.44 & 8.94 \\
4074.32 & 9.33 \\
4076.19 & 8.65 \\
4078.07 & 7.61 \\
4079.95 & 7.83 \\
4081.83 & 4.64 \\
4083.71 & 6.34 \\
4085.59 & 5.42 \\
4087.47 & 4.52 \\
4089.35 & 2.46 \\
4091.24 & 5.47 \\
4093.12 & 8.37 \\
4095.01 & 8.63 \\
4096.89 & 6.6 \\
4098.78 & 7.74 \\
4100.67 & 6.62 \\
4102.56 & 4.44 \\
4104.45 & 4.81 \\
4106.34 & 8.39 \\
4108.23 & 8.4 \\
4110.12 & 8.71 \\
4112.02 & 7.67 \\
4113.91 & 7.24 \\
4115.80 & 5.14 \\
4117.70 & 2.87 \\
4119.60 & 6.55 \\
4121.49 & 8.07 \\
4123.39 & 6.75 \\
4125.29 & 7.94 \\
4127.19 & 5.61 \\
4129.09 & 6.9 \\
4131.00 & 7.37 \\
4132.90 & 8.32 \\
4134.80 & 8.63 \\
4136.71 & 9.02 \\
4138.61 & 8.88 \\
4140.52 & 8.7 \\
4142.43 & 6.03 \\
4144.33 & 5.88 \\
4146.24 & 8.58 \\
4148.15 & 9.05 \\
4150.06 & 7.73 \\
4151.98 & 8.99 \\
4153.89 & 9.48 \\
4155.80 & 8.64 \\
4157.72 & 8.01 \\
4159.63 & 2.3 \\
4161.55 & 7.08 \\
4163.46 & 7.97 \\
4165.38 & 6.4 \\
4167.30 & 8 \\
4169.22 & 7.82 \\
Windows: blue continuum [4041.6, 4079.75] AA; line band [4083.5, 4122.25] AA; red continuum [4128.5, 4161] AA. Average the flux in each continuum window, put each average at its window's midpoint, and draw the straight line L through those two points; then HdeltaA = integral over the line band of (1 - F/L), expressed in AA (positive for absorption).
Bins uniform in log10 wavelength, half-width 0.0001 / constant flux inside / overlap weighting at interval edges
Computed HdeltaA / 8.3 AA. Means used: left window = 8.49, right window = 7.79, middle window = 6.4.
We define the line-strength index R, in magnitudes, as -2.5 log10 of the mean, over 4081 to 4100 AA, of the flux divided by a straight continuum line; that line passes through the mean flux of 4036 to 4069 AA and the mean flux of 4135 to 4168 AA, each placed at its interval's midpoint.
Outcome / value 0.38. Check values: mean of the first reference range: 9.07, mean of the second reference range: 7.71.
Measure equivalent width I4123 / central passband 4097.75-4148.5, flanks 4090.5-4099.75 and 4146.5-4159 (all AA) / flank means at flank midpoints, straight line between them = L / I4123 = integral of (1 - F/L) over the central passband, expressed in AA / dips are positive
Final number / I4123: 4.9 AA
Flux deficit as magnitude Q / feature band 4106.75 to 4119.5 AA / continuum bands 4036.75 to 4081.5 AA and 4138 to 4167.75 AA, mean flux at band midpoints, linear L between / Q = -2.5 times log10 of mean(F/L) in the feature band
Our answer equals 0.20 mag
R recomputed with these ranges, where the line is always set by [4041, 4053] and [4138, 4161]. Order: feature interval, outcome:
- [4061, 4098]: 0.30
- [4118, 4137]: 0.11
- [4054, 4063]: 0.01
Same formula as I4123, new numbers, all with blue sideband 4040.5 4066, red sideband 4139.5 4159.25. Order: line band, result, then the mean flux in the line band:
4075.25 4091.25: 5.3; 5.91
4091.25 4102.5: 1.9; 7.17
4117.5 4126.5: 1.7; 6.71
